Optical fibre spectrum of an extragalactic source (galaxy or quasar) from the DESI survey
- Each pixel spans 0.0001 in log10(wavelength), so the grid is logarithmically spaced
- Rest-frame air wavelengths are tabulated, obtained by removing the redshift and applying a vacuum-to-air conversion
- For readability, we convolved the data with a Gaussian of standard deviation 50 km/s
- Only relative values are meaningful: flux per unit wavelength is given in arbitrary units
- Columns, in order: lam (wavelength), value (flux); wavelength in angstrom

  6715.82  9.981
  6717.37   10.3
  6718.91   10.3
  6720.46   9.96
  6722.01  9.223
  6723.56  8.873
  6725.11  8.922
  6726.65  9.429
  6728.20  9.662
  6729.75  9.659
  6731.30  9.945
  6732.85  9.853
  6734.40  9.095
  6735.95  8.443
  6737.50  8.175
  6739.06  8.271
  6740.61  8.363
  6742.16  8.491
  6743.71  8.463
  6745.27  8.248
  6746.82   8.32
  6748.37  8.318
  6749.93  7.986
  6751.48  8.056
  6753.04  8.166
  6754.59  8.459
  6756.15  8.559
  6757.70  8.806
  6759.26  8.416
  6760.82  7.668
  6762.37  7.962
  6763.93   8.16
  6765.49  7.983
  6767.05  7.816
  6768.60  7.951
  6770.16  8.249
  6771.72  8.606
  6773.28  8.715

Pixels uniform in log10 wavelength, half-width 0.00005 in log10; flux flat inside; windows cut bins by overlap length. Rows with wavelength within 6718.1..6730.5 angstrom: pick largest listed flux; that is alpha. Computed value 10.3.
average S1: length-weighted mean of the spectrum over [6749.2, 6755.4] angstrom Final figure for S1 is 8.17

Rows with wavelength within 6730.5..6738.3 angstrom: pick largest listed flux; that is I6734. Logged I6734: 9.945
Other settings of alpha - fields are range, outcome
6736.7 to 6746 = 8.491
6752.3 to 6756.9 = 8.559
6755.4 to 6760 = 8.806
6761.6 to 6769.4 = 8.16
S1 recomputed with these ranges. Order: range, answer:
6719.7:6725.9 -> 9.25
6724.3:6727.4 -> 9.19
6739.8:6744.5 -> 8.44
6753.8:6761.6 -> 8.39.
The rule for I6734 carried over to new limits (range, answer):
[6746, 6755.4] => 8.459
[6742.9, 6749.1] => 8.463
